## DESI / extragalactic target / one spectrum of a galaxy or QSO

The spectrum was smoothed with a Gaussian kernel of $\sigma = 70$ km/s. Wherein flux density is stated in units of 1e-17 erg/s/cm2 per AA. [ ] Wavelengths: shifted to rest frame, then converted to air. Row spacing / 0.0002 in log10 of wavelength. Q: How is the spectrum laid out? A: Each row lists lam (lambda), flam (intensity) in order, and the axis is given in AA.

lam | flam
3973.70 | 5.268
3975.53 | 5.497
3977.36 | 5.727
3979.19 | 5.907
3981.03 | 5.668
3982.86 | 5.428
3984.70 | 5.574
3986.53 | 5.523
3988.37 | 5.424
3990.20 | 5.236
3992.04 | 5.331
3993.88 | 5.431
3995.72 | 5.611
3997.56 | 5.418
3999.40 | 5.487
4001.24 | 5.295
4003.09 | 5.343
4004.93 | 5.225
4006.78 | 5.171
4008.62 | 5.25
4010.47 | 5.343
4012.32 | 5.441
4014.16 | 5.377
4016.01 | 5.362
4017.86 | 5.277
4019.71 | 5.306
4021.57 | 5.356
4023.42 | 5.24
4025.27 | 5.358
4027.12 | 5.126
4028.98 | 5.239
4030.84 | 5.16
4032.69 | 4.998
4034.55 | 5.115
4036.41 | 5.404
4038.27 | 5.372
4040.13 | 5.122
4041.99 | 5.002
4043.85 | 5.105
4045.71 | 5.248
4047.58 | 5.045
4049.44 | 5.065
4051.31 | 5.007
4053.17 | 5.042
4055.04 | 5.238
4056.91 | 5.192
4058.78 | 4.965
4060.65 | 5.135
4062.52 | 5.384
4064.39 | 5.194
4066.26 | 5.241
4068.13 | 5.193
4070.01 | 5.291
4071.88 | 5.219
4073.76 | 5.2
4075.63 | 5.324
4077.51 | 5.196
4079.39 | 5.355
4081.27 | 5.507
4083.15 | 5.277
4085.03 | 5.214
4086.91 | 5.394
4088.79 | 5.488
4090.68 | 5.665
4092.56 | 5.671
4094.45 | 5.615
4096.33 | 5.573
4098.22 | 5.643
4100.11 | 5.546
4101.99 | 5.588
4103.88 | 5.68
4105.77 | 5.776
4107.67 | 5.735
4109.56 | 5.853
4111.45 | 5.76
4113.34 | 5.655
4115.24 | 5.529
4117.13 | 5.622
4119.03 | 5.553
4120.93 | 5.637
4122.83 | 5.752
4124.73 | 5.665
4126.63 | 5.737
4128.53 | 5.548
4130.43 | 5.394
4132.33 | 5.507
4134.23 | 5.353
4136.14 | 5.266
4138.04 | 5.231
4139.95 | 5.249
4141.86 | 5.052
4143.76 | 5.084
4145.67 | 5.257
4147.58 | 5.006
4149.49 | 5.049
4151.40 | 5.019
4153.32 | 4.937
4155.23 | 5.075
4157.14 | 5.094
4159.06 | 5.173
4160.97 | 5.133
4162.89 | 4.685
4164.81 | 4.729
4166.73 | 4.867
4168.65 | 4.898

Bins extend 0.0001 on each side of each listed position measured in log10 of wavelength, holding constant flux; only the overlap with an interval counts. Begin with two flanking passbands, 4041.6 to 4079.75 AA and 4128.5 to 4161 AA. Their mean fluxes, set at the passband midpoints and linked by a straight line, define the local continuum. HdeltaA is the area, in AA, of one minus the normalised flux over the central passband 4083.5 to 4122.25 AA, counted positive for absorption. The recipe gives -3.2 AA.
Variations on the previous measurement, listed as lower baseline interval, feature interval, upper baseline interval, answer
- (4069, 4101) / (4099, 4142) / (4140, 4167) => -2.9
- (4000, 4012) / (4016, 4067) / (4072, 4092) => 1.3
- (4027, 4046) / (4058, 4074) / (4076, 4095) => 0.4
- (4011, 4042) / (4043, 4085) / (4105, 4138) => 1.5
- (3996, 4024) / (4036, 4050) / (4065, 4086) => 0.4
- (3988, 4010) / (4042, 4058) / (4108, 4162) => 0.7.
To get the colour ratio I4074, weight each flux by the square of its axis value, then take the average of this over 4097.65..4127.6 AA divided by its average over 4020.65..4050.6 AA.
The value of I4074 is 1.14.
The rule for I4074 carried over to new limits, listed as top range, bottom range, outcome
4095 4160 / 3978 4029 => 1.07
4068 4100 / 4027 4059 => 1.07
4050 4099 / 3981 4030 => 1.03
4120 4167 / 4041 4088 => 1.04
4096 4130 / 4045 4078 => 1.12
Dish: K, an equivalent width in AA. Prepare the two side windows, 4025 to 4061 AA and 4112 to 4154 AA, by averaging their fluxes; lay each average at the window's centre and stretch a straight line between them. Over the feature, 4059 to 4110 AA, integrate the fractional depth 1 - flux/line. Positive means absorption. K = -1.8 AA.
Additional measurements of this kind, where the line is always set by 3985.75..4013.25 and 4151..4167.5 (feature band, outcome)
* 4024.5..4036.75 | 0.2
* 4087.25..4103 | -1.4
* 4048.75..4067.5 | 0.3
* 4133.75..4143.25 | -0.4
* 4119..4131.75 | -1.4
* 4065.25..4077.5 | -0.1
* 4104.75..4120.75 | -1.9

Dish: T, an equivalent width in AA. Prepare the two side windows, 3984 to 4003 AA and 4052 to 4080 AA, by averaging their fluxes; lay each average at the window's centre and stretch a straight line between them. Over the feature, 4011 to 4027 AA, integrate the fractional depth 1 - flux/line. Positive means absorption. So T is 0.1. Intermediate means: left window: 5.43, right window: 5.21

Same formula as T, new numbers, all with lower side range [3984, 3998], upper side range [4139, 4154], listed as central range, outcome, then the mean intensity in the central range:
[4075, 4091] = -0.4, 5.37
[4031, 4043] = 0.4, 5.17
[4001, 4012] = 0.3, 5.27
